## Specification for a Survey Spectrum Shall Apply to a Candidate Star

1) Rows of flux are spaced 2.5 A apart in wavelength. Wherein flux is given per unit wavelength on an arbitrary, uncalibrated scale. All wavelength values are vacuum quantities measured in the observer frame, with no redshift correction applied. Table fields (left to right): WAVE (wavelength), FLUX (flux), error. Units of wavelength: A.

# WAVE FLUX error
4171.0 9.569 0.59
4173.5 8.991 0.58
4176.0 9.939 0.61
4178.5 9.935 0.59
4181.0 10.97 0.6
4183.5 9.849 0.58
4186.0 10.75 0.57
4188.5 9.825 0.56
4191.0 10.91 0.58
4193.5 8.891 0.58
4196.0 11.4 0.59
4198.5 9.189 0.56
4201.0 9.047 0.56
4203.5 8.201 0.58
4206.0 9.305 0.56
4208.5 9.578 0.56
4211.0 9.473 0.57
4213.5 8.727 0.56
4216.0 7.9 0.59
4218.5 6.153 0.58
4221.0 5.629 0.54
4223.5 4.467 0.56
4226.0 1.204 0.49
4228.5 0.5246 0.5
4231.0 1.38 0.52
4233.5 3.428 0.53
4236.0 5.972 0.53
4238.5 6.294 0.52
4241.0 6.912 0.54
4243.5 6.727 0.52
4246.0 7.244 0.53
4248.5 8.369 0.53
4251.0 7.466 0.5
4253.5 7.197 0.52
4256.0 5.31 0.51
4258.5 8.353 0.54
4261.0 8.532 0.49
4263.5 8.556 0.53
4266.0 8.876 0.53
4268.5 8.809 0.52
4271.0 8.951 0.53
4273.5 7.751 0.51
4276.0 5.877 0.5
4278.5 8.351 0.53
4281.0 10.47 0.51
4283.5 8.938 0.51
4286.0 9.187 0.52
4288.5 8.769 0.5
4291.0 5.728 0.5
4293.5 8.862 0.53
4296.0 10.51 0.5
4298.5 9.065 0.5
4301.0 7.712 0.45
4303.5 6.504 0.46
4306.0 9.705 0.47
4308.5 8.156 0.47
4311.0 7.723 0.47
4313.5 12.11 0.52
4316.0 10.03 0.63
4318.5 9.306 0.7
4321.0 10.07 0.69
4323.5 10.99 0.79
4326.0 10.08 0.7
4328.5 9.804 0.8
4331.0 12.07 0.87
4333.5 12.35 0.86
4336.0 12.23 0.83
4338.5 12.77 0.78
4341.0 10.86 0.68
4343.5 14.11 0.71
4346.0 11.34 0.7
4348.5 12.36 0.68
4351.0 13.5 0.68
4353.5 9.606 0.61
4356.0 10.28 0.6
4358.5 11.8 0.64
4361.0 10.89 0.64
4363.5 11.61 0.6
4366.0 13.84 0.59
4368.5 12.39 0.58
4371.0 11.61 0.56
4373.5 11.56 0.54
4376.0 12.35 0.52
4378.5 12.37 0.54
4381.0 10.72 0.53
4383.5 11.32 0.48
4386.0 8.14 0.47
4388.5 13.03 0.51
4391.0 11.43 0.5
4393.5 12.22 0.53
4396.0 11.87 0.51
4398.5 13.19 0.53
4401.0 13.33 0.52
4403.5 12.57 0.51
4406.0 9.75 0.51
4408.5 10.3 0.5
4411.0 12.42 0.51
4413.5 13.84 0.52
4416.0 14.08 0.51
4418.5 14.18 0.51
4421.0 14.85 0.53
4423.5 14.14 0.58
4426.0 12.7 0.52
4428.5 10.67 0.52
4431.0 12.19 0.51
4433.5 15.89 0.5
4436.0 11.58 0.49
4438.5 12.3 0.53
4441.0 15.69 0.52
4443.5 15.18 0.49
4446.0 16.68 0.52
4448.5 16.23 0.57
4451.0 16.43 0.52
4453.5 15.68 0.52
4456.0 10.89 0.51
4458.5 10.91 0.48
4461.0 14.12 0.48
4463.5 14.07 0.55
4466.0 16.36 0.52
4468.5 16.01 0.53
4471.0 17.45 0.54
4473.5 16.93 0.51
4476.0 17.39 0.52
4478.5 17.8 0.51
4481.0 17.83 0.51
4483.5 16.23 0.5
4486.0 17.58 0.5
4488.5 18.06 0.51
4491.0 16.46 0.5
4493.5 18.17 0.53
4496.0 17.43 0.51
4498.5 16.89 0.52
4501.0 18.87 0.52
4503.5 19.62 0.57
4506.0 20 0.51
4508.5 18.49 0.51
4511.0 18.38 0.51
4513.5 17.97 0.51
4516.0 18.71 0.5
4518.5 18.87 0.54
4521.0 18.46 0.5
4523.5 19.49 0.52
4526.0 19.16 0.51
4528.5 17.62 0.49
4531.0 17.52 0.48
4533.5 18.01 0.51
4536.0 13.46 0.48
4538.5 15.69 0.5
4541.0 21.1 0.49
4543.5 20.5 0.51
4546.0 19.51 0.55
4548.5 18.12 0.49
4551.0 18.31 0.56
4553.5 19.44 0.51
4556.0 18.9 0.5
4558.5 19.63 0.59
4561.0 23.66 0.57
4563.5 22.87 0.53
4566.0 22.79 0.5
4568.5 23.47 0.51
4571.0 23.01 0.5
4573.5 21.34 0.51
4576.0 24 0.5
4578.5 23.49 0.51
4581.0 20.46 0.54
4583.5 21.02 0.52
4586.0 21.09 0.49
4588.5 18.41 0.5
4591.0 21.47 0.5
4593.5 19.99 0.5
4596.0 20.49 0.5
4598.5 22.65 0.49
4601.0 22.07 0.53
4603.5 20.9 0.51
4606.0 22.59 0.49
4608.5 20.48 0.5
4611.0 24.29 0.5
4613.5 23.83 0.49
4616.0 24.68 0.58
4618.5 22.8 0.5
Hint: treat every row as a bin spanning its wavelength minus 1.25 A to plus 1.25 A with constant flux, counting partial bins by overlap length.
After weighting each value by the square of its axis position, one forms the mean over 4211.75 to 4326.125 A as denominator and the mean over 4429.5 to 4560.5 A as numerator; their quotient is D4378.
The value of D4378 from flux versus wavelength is 2.5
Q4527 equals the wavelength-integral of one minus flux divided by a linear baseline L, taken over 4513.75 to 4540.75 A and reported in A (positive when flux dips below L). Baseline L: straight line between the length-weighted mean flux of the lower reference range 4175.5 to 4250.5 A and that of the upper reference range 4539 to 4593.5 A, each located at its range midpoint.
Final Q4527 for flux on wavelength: 2.28 A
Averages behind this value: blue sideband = 7.58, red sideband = 21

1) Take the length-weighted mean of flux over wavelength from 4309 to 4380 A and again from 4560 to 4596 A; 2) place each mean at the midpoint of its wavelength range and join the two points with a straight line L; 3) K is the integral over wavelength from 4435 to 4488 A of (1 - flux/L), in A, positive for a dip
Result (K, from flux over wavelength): 3.87 A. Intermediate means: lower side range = 11.4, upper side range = 21.9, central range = 15.5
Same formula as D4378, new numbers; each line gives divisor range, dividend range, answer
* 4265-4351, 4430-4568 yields 1.94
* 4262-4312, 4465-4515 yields 2.31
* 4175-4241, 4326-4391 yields 1.65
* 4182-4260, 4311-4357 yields 1.63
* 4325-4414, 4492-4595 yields 1.81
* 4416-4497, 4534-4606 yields 1.42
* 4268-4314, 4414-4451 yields 1.76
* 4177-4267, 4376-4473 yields 1.93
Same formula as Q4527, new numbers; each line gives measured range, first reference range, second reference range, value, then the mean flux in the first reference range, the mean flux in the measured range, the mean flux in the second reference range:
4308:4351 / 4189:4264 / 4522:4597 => 0.27 A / 7.09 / 11.1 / 20.1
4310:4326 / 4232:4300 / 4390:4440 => -0.98 A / 7.77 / 10.1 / 12.7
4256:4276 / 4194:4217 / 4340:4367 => 4.08 A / 9.21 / 8.18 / 11.8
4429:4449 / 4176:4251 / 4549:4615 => 2.32 A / 7.57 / 14.3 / 21.5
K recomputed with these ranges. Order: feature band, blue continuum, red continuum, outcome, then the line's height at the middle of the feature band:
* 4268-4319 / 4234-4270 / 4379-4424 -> 0.38 A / 8.75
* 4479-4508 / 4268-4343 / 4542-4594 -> -0.26 A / 17.8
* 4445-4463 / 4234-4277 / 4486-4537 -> 1.49 A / 15.7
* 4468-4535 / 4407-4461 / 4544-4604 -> -2.97 A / 17.3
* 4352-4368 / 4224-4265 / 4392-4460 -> -1.22 A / 10.6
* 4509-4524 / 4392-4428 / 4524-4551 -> -1.18 A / 17.2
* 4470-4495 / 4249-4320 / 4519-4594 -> -0.73 A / 16.9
